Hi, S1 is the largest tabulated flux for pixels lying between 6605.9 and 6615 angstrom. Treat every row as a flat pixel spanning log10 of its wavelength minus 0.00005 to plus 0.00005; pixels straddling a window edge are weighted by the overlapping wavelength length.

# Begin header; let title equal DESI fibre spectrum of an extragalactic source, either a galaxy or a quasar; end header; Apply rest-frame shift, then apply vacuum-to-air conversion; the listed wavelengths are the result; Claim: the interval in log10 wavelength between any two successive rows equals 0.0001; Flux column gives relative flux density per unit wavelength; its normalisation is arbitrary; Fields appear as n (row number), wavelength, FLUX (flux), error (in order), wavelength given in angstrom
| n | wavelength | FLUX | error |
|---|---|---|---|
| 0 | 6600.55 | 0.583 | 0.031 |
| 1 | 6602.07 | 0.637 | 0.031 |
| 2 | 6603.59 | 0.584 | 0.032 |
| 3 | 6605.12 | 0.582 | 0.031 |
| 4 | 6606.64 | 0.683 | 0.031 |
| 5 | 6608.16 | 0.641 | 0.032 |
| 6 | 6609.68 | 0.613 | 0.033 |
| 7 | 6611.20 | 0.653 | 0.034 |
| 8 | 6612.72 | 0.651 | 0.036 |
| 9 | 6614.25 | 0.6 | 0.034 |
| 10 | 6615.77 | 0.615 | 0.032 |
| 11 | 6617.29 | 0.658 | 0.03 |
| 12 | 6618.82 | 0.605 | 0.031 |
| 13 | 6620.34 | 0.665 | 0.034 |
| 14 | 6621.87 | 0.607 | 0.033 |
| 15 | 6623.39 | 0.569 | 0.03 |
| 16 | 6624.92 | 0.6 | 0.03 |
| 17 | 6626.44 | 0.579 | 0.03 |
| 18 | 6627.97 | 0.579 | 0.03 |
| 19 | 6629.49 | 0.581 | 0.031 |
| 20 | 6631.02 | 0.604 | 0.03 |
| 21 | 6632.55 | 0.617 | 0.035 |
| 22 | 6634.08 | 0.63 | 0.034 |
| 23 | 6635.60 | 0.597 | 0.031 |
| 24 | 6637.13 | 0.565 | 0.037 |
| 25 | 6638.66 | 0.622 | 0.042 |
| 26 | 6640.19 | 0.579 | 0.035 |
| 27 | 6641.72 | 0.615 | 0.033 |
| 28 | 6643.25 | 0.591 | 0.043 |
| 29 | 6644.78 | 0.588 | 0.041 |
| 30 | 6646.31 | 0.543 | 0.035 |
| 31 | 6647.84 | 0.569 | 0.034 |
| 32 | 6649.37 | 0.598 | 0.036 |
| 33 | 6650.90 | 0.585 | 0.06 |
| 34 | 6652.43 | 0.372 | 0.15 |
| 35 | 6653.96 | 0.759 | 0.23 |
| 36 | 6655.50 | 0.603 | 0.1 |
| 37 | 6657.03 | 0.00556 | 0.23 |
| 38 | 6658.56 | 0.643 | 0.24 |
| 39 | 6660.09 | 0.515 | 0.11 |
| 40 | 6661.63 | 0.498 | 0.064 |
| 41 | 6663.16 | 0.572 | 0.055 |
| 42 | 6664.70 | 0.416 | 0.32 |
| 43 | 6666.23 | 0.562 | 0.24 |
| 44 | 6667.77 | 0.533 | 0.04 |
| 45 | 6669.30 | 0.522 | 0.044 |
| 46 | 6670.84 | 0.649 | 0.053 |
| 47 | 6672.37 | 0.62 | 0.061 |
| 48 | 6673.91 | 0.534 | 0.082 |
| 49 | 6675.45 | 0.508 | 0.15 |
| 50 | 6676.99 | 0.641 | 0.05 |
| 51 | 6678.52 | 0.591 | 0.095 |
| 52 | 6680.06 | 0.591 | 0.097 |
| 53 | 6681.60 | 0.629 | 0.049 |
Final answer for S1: 0.683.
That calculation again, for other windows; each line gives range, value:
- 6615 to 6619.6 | 0.658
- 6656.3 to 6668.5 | 0.643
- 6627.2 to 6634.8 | 0.63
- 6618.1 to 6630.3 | 0.665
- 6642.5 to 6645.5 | 0.591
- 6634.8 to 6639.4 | 0.622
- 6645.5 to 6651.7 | 0.598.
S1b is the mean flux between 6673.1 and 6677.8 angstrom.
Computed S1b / 0.562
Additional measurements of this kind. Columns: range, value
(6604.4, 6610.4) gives 0.631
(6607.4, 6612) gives 0.637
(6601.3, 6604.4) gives 0.608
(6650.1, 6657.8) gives 0.466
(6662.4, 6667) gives 0.516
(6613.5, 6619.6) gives 0.62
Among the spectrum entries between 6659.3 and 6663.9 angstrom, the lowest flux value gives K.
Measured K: 0.498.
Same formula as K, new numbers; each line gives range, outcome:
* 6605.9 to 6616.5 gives 0.6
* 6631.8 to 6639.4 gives 0.565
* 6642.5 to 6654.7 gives 0.372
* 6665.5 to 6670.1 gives 0.522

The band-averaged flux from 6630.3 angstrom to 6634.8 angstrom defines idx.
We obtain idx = 0.616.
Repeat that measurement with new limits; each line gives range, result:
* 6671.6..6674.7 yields 0.577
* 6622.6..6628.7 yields 0.582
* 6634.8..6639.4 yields 0.595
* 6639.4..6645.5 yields 0.593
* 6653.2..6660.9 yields 0.505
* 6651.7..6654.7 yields 0.567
